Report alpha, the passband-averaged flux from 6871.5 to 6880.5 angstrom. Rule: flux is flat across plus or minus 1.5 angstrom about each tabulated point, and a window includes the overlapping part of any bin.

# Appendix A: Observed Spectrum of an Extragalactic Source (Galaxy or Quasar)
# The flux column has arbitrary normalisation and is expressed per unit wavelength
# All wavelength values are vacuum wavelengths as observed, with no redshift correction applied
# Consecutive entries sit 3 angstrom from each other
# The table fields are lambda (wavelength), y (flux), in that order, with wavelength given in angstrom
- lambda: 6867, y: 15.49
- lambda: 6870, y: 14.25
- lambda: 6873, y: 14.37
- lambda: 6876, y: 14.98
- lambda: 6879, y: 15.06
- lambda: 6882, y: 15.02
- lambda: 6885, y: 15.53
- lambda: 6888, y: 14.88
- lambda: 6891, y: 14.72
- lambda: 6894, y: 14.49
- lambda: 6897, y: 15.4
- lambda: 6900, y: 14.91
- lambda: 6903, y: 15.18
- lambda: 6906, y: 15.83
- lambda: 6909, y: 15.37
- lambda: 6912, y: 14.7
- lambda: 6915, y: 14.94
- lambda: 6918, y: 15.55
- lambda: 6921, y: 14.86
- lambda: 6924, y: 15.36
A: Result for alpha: 14.8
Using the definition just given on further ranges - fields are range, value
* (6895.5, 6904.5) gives 15.2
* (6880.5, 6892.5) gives 15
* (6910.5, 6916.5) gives 14.8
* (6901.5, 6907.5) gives 15.5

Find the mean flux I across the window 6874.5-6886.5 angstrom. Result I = 15.1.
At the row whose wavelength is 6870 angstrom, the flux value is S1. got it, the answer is 14.25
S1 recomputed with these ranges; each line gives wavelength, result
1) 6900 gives 14.91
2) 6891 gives 14.72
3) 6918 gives 15.55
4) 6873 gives 14.37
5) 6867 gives 15.49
